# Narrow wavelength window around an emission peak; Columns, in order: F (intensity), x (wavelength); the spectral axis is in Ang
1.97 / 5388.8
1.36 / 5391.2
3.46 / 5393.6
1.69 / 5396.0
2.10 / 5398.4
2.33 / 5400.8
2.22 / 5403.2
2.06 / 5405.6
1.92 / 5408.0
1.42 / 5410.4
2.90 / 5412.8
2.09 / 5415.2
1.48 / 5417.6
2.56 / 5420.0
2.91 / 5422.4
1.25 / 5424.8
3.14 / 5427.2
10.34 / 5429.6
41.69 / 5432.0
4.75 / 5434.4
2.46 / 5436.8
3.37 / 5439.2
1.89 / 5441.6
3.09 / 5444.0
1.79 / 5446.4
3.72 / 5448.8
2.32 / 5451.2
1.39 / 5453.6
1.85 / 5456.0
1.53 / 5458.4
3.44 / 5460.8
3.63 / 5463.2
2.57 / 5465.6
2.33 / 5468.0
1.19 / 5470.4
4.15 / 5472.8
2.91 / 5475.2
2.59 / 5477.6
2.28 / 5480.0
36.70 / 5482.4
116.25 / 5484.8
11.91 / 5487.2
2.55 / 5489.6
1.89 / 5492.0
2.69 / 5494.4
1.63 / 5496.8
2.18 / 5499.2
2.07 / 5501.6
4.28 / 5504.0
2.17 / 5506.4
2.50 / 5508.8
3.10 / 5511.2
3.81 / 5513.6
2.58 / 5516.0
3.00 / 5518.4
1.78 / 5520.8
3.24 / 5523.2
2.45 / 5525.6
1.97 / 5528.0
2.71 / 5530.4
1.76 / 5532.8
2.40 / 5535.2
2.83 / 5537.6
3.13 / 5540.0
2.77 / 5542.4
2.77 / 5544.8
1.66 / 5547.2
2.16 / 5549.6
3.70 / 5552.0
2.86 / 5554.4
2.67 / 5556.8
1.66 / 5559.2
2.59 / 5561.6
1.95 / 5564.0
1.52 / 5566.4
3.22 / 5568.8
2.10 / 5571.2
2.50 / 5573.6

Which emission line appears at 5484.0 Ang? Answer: [O III]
